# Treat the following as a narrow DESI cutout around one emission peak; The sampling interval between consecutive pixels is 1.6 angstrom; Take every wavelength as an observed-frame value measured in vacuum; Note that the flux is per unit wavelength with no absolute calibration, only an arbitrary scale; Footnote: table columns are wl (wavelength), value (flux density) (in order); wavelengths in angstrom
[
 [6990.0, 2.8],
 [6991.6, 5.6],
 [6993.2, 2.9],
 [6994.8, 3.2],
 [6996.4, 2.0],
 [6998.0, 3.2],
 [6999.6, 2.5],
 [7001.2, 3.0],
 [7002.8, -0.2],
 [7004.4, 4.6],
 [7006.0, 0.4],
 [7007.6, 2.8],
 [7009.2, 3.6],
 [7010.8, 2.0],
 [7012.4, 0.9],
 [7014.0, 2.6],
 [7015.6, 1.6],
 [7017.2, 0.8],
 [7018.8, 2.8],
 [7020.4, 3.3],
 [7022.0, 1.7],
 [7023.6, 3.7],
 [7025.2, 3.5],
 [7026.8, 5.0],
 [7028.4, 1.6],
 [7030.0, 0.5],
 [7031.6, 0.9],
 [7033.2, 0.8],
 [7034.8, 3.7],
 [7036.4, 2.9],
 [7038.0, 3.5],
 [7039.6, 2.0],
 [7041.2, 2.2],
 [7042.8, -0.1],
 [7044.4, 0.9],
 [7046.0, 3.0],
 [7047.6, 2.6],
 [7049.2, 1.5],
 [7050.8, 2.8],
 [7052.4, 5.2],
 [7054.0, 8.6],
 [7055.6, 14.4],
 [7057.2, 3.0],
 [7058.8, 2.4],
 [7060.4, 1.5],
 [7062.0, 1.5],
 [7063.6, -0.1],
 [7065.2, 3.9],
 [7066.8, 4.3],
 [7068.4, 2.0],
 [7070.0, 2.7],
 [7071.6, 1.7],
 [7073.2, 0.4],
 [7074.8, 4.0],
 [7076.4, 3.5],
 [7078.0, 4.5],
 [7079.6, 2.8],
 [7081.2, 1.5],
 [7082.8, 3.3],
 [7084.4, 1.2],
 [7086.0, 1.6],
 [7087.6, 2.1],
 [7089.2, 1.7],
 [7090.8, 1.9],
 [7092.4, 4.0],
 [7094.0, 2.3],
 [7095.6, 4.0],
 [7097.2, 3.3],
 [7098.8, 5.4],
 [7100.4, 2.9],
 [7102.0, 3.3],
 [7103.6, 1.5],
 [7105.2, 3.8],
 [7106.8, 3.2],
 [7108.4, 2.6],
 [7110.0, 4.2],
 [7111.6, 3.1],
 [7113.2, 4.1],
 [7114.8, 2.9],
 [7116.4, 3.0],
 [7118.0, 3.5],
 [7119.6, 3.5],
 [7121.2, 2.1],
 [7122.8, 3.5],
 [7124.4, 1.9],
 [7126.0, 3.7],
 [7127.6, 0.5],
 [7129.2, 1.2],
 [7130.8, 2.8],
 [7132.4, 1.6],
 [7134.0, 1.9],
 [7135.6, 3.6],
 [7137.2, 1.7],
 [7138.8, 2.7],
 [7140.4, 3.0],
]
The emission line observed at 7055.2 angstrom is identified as H-alpha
